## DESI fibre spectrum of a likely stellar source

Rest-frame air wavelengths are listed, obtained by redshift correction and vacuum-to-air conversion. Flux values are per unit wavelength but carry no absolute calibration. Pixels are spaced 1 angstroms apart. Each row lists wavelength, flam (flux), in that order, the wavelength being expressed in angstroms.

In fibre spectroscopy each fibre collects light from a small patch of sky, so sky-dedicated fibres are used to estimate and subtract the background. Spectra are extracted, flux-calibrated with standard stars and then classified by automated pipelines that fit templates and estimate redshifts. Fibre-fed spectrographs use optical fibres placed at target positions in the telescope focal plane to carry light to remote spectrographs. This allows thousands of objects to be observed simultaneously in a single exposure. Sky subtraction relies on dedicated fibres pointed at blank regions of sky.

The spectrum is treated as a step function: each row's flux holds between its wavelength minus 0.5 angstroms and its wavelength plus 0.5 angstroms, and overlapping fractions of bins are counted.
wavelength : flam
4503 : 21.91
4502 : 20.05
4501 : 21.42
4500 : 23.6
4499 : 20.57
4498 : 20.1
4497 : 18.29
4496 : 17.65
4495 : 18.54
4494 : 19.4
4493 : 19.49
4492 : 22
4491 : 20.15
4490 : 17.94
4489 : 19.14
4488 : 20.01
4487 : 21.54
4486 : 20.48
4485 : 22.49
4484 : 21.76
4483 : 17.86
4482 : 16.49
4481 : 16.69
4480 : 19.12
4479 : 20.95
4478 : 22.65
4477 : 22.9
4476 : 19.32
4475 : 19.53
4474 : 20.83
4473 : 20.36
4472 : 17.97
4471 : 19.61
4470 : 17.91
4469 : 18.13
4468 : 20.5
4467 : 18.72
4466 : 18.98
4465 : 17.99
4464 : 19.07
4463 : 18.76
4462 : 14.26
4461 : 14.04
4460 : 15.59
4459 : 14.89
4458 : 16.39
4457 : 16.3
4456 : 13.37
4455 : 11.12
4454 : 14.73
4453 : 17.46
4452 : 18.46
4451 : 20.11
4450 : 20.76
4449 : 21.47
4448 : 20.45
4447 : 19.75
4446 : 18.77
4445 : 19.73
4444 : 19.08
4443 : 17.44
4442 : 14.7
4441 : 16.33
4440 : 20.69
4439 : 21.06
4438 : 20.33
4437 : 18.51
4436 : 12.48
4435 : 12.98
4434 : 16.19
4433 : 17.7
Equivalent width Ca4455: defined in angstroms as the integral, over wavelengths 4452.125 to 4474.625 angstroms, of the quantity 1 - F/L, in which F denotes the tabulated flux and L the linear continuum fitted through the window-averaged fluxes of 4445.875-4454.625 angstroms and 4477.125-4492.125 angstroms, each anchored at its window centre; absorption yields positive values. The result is 2.6 angstroms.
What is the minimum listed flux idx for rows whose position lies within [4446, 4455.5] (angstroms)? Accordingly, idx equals 11.12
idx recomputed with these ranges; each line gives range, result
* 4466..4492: 16.49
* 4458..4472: 14.04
